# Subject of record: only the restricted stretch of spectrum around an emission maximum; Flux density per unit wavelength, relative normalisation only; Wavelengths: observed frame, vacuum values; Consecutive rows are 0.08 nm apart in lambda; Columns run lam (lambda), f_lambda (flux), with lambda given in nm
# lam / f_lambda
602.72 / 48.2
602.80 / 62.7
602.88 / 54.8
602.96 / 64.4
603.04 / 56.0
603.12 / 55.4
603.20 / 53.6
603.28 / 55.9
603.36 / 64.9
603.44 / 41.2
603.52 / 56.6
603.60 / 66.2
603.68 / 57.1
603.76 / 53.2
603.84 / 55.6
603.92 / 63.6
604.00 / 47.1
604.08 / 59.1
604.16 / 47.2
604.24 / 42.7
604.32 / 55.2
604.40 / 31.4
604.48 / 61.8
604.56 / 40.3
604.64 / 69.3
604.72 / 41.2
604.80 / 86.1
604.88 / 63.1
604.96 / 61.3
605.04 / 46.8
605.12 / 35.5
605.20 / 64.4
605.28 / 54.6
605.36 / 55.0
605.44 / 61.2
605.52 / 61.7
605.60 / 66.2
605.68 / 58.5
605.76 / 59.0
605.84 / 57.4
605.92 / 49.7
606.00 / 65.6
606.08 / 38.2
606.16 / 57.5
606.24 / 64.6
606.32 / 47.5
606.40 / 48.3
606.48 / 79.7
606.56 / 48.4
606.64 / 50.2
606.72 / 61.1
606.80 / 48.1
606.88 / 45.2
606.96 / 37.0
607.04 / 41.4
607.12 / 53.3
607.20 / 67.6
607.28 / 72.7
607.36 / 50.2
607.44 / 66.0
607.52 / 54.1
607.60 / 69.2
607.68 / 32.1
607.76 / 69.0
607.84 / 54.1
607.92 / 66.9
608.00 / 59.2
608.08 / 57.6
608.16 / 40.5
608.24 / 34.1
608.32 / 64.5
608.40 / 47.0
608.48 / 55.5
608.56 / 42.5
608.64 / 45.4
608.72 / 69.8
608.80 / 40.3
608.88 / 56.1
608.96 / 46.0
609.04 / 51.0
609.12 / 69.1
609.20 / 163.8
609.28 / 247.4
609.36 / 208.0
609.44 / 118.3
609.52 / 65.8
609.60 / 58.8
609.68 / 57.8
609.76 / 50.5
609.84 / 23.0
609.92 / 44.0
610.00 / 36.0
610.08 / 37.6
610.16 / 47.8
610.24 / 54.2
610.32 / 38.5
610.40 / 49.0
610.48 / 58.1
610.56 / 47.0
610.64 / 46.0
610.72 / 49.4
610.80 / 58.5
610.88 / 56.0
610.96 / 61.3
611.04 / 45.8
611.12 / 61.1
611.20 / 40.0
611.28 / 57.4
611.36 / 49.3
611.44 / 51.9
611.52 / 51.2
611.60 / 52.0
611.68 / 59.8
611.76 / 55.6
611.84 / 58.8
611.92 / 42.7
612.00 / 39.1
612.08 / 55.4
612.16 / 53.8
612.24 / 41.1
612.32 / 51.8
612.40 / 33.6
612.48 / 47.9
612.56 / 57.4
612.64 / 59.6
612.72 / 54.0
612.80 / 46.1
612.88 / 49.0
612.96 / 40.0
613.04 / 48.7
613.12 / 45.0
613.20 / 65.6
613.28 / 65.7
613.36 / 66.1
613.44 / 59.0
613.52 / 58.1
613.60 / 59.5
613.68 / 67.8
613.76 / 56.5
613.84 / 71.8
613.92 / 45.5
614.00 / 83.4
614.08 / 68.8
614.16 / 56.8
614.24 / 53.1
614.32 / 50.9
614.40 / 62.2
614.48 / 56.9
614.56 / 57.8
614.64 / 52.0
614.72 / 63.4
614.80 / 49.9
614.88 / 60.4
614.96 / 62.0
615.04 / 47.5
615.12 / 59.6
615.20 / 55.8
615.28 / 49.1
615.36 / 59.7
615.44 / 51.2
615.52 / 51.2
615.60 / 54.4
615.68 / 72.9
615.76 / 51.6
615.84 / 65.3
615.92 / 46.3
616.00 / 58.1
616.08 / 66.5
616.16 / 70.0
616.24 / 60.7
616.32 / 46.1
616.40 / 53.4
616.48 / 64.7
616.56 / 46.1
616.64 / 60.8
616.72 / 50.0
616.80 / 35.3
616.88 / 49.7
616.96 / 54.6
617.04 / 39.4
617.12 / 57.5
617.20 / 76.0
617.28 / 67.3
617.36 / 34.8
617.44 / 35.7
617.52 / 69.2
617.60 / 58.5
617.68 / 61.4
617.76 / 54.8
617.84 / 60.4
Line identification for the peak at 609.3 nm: H-beta 4861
